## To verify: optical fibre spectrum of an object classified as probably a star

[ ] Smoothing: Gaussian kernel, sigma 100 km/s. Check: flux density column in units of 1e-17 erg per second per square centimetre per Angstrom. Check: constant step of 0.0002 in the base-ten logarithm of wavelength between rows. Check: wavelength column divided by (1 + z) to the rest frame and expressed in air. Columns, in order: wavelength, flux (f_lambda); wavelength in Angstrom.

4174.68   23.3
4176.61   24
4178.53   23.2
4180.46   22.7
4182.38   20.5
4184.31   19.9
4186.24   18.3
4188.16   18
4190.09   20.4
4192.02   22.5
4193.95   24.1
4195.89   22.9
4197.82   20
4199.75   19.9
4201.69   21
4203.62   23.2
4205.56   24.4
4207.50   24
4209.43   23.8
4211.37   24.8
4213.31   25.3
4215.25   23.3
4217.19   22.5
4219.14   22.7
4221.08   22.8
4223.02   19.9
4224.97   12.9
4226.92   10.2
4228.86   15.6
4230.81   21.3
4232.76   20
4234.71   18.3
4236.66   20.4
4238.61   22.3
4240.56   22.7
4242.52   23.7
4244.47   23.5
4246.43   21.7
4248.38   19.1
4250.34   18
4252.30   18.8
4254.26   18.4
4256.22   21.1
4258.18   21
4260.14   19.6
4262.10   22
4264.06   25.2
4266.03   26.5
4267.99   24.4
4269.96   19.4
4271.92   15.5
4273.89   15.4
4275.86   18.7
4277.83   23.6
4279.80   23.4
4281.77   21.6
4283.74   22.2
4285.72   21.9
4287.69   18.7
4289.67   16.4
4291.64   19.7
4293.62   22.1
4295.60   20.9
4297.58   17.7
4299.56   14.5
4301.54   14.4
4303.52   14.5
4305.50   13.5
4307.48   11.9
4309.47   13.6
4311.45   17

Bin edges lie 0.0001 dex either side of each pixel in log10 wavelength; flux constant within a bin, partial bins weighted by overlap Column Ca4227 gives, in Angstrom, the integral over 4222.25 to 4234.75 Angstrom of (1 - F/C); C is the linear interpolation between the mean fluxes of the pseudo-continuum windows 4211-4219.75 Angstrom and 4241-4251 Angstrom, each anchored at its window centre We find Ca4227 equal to 3.3 Angstrom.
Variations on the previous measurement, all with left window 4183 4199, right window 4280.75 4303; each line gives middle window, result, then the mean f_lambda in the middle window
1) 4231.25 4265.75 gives -2.3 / 21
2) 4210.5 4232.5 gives 0.2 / 20.1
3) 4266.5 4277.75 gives 0.0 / 19.4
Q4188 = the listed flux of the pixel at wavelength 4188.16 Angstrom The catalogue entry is 18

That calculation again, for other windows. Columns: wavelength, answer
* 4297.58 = 17.7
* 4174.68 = 23.3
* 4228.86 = 15.6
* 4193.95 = 24.1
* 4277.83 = 23.6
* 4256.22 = 21.1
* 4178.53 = 23.2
